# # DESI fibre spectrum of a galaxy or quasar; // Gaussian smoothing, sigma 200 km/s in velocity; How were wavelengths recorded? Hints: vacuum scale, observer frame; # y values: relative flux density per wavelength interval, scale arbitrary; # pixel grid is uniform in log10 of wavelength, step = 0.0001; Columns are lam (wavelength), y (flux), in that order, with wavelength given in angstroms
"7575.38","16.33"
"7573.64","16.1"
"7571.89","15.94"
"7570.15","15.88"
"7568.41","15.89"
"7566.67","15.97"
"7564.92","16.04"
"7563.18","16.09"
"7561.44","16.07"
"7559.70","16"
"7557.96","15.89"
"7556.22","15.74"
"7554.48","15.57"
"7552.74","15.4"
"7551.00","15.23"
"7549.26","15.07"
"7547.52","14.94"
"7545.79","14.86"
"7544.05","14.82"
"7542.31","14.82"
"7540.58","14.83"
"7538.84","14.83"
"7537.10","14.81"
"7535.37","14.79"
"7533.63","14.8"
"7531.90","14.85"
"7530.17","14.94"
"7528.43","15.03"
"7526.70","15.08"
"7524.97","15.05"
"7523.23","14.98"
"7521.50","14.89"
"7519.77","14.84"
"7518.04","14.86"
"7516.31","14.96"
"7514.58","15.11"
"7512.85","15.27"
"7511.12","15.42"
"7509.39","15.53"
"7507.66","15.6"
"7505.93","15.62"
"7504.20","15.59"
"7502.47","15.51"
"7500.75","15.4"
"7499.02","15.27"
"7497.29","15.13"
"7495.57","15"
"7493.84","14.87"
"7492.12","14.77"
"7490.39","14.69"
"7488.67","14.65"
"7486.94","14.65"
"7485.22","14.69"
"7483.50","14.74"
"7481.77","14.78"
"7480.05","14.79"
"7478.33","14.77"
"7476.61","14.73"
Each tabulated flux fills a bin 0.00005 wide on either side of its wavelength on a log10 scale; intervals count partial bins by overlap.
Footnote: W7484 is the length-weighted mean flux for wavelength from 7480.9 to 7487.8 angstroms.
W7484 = 14.7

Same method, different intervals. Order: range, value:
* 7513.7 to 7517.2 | 15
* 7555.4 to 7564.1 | 16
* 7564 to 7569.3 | 16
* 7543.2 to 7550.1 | 14.9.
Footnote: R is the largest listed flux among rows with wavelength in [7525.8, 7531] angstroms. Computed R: 15.08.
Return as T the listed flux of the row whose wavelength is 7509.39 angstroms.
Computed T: 15.53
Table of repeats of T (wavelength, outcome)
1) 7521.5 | 14.89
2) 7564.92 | 16.04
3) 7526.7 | 15.08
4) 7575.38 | 16.33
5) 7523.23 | 14.98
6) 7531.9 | 14.85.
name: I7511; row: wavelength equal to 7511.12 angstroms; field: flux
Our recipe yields 15.42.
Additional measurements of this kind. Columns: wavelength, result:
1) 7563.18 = 16.09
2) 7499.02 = 15.27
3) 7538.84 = 14.83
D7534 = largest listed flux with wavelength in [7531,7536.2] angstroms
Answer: 14.85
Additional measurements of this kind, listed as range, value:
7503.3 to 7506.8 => 15.62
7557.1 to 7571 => 16.09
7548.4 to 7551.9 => 15.23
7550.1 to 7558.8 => 15.89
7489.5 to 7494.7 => 14.87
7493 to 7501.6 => 15.4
